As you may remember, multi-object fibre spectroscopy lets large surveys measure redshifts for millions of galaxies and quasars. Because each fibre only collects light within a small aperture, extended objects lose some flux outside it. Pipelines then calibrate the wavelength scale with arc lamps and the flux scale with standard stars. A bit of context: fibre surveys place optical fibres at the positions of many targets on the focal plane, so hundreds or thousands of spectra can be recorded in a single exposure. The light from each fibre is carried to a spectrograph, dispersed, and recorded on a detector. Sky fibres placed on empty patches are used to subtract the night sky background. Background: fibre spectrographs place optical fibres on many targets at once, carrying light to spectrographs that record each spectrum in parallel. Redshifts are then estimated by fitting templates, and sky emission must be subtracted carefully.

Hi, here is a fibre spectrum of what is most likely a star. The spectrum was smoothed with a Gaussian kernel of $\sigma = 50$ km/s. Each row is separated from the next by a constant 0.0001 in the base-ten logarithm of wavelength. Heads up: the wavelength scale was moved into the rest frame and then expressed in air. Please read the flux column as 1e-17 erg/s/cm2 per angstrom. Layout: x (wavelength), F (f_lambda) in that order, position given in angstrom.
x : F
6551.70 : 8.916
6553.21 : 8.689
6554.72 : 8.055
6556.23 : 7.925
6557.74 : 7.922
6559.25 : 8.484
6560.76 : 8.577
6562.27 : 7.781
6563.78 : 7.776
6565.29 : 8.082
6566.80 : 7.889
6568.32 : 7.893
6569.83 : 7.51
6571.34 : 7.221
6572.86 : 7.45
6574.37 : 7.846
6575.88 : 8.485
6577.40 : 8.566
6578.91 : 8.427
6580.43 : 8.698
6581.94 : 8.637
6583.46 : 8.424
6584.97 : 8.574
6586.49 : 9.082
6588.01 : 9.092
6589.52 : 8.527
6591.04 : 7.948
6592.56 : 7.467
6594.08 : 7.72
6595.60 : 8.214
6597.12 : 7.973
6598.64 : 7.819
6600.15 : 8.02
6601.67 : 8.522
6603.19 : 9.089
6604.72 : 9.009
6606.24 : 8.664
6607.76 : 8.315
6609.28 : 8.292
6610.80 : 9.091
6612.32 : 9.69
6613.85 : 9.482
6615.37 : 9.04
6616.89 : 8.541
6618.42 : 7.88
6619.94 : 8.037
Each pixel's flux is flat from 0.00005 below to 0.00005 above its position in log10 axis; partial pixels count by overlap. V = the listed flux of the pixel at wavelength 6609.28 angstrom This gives 8.292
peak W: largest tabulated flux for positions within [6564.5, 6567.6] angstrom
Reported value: 8.082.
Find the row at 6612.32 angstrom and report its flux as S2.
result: 9.69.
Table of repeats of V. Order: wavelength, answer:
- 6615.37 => 9.04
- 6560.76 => 8.577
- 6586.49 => 9.082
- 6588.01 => 9.092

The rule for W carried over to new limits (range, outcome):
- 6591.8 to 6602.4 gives 8.522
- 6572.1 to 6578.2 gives 8.566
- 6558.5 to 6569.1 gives 8.577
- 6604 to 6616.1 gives 9.69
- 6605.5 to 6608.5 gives 8.664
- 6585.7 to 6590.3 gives 9.092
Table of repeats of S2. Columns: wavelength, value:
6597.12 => 7.973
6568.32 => 7.893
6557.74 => 7.922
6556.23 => 7.925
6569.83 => 7.51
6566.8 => 7.889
